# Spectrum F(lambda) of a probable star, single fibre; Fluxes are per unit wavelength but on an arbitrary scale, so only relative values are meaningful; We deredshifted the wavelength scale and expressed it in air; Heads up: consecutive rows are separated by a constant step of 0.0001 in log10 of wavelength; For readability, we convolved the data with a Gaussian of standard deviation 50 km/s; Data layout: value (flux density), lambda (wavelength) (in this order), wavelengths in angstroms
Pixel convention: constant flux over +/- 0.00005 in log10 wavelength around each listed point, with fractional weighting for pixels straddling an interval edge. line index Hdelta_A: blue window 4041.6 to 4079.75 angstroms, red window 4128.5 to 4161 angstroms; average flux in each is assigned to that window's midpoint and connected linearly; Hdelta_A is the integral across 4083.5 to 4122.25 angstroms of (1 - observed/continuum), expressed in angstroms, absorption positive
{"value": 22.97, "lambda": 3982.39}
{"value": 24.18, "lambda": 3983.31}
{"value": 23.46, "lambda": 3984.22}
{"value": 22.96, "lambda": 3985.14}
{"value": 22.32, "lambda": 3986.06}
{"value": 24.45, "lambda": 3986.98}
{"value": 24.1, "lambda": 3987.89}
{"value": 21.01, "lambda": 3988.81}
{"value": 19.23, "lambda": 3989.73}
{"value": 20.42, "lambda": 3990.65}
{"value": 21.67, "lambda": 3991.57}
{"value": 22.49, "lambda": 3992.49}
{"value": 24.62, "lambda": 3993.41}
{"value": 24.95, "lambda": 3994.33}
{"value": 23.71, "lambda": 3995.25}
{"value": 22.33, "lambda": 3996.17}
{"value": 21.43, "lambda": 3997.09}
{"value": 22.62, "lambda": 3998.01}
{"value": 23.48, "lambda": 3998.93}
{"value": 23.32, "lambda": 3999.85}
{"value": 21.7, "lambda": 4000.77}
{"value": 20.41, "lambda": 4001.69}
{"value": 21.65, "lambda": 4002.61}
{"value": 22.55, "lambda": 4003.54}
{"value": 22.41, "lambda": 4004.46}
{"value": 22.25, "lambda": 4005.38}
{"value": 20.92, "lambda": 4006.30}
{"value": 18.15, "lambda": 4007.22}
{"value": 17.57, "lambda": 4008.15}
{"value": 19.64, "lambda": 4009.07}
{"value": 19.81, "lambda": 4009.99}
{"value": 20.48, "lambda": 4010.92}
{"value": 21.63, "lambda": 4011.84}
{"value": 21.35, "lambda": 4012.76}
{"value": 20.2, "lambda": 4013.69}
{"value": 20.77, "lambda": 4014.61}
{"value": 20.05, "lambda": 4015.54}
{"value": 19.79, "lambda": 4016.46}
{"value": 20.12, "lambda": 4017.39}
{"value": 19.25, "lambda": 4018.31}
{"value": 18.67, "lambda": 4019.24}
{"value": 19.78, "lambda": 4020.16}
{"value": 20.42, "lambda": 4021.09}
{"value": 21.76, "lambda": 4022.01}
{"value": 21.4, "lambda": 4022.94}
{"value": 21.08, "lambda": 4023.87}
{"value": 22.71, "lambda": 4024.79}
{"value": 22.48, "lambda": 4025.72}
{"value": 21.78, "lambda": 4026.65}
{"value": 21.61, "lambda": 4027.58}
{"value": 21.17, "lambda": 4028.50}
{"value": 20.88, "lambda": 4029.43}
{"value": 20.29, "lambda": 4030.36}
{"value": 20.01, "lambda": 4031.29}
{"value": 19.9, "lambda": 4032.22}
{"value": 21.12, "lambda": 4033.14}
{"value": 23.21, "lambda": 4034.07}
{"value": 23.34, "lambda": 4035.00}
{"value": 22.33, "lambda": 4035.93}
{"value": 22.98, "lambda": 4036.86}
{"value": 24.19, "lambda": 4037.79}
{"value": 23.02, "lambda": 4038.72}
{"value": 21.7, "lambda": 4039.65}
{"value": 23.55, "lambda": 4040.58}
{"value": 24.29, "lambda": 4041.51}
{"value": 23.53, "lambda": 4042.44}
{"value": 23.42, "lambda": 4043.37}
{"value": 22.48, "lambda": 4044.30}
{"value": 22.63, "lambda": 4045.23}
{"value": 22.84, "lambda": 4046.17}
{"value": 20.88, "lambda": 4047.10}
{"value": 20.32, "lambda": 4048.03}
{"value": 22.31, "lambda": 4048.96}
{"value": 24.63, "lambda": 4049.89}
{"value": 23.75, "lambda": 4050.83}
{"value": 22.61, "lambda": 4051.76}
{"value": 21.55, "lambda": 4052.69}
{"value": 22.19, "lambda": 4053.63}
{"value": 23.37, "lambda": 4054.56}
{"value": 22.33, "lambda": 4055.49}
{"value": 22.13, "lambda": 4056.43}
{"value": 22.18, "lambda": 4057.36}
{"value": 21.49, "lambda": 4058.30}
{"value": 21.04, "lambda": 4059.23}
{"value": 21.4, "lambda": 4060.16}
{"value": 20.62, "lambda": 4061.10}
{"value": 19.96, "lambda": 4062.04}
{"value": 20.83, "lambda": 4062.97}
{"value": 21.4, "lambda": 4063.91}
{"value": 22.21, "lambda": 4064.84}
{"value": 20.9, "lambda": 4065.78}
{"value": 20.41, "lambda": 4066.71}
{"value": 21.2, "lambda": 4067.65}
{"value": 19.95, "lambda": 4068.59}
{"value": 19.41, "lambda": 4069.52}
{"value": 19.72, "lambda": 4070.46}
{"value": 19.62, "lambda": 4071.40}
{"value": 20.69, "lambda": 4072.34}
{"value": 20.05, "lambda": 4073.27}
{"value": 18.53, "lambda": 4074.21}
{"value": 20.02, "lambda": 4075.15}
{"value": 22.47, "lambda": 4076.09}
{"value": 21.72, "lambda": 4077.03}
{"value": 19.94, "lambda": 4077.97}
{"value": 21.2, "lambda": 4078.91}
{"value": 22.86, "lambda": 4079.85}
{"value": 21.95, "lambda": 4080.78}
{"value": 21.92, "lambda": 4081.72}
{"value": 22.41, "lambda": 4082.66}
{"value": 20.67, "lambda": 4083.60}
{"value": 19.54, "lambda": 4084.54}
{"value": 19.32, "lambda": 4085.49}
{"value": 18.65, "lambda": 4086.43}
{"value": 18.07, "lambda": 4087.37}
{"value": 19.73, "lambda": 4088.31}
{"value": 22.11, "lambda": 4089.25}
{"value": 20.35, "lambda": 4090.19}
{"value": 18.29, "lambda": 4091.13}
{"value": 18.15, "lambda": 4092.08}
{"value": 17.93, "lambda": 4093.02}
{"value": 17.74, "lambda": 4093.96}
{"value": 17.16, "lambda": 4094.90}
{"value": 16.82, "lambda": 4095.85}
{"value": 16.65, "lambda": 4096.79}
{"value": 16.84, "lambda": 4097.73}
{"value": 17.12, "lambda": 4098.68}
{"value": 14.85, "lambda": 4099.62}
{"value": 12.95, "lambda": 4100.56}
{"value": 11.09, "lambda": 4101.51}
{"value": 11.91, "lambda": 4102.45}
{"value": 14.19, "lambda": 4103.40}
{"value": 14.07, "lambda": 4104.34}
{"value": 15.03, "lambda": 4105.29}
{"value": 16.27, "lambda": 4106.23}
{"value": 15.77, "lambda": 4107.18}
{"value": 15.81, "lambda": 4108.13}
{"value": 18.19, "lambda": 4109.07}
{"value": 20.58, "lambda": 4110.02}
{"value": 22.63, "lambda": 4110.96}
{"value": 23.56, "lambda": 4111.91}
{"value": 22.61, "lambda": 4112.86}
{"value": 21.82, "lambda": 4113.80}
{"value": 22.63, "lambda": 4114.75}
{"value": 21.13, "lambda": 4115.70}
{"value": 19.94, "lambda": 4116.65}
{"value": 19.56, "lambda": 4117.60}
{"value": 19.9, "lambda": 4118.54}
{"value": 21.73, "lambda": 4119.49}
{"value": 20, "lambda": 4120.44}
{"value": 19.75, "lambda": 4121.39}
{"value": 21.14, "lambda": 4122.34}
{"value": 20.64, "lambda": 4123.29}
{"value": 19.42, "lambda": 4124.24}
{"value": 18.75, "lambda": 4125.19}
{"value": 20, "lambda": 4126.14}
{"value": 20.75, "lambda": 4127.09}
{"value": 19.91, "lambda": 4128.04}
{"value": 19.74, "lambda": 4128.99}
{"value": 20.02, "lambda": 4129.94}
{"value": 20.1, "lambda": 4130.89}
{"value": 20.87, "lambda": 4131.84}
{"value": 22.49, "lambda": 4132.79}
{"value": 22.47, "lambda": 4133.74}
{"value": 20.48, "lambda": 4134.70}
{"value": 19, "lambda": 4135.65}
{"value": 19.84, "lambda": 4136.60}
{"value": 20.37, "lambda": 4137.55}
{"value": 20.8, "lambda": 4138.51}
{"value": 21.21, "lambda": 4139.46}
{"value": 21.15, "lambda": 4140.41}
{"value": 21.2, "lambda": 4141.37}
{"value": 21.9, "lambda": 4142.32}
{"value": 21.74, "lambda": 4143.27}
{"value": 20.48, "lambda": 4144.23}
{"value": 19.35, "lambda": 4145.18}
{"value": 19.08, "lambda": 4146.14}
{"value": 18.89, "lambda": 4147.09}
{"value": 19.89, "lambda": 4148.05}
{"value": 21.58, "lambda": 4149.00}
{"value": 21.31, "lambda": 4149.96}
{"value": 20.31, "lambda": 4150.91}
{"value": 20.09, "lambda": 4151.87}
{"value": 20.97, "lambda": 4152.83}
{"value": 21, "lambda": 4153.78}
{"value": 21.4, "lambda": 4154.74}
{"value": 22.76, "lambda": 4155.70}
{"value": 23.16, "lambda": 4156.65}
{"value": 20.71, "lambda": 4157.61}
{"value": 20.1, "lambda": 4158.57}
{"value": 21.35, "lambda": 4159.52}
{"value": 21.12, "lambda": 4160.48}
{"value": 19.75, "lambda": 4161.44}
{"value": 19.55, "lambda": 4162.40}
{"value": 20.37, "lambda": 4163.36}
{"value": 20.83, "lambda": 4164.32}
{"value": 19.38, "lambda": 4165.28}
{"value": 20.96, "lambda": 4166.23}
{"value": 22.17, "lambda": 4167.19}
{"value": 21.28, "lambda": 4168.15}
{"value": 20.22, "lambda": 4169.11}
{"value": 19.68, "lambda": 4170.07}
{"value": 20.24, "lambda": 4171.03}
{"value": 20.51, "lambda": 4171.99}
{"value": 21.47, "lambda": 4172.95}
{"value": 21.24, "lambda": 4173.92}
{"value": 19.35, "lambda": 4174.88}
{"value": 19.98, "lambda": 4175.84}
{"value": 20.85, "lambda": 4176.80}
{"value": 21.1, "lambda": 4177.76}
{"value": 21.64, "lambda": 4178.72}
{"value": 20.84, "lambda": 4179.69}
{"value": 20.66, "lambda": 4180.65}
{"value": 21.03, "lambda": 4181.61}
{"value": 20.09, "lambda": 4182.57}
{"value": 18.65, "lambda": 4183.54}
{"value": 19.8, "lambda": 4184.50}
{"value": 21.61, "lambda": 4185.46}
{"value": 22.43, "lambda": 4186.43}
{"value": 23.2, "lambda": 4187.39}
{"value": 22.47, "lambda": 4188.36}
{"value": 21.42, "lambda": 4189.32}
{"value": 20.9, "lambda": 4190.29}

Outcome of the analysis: 5.1 angstroms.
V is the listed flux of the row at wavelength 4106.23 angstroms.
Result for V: 16.27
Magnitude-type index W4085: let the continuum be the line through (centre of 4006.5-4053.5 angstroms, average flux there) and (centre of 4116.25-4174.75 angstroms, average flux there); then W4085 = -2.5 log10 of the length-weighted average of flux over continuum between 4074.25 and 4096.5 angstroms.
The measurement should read 0.06 mag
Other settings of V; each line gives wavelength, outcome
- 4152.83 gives 20.97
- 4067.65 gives 21.2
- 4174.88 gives 19.35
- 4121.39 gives 19.75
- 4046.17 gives 22.84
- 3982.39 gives 22.97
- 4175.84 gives 19.98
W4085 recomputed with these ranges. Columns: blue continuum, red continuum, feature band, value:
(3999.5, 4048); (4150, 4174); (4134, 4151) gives 0.02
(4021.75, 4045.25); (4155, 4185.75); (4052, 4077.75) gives 0.04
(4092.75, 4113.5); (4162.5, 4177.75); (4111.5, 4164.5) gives -0.11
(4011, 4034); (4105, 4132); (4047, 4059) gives -0.09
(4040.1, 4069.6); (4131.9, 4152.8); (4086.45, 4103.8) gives 0.26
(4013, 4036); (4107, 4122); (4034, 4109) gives 0.03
